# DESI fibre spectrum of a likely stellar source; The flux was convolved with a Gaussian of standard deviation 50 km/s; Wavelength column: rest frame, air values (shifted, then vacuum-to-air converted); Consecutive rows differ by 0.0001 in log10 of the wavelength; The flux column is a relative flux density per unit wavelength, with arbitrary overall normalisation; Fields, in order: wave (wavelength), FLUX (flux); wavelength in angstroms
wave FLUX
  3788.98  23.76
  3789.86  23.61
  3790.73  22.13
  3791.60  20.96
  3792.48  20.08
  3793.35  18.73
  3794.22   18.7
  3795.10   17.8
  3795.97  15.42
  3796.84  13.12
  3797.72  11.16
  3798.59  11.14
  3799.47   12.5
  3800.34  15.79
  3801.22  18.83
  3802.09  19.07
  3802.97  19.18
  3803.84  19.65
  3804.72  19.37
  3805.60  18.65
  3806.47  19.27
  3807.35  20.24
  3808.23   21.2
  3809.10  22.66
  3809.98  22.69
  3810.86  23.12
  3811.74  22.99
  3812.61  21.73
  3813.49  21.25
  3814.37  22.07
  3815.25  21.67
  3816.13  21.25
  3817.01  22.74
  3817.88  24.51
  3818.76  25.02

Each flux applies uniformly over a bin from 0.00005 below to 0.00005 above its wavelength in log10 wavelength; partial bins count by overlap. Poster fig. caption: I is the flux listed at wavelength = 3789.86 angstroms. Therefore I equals 23.61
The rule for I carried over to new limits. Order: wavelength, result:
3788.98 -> 23.76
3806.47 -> 19.27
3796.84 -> 13.12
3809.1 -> 22.66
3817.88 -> 24.51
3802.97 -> 19.18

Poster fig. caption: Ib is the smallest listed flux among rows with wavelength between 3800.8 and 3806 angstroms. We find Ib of 18.65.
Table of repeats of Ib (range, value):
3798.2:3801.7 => 11.14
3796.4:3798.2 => 11.16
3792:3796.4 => 15.42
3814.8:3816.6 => 21.25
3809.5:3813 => 21.73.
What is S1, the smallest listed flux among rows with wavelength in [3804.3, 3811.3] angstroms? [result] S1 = 18.65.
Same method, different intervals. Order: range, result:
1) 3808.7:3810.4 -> 22.66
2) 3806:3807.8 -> 19.27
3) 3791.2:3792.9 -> 20.08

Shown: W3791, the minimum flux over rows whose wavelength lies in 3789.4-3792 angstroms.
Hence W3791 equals 20.96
